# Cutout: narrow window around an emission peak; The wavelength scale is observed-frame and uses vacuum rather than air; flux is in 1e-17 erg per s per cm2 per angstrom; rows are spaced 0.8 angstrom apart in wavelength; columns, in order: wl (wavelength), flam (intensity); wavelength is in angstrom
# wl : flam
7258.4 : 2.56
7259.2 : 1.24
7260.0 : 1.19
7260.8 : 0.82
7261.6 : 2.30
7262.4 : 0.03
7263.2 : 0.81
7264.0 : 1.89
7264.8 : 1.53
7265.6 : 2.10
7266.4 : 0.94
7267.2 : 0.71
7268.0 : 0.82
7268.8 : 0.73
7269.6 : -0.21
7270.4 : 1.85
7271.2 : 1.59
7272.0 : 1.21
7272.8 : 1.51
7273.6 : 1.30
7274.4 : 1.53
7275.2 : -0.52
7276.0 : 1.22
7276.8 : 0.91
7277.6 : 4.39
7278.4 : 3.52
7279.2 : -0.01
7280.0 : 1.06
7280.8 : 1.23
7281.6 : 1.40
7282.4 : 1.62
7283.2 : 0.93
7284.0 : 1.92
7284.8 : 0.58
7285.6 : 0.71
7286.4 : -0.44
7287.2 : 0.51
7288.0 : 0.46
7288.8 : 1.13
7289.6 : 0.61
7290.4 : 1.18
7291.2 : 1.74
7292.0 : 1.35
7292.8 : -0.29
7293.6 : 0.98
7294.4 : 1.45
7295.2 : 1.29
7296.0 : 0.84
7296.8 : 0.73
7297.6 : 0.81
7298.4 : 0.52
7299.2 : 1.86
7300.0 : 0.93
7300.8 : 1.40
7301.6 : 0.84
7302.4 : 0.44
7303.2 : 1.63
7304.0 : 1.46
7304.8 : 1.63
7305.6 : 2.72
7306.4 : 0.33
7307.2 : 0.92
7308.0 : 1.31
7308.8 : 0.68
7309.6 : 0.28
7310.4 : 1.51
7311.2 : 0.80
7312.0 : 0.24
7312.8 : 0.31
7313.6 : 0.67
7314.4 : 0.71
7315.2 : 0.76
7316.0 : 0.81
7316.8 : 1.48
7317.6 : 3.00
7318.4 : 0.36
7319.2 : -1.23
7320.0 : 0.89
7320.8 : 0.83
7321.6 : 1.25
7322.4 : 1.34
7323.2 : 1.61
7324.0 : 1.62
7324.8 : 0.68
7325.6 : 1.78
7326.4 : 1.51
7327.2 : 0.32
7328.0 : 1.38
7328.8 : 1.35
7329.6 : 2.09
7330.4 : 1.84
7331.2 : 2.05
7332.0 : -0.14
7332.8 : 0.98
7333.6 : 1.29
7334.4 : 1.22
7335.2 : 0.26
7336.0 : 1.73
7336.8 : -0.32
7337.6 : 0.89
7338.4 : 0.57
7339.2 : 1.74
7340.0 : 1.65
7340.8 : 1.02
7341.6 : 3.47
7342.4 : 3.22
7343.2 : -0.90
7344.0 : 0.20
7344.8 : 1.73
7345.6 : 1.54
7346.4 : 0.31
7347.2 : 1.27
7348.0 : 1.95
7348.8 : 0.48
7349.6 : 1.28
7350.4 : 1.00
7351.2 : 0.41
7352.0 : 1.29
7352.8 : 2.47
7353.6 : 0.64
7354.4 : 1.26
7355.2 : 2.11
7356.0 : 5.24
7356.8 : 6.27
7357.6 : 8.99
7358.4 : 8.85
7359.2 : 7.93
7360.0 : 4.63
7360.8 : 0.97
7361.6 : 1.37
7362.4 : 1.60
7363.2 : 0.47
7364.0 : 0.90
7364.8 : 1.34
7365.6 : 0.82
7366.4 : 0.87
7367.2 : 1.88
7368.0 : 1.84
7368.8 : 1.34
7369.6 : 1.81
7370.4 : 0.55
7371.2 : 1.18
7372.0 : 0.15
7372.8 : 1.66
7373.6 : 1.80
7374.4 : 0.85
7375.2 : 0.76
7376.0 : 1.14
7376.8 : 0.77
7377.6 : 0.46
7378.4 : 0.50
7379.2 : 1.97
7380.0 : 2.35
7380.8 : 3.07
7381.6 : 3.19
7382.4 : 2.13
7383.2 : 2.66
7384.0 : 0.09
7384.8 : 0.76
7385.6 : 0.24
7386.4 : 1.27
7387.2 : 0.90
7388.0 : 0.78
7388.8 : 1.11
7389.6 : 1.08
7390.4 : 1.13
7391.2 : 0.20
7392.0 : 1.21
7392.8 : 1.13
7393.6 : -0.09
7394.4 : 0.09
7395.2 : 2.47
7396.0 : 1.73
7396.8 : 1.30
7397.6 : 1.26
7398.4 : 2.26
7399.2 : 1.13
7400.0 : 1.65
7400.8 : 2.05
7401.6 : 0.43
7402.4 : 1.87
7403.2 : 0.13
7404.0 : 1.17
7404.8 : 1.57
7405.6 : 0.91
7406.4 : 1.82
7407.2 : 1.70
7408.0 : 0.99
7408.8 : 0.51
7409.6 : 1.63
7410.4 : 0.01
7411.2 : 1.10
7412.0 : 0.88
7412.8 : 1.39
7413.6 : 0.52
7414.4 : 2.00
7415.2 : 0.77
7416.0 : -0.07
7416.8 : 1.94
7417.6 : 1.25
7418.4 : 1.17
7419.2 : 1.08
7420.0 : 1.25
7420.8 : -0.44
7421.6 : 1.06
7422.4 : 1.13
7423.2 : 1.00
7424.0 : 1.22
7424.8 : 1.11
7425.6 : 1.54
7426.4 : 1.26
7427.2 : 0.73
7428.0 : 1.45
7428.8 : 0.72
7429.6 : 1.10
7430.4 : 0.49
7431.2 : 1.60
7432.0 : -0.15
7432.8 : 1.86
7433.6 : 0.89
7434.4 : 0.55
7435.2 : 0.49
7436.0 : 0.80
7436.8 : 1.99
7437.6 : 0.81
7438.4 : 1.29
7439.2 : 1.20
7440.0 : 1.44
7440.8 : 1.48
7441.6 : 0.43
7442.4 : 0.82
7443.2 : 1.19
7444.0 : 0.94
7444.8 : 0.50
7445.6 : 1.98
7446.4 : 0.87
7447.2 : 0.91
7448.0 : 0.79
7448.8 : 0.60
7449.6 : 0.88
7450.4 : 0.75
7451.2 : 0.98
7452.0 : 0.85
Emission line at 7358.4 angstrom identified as H-alpha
